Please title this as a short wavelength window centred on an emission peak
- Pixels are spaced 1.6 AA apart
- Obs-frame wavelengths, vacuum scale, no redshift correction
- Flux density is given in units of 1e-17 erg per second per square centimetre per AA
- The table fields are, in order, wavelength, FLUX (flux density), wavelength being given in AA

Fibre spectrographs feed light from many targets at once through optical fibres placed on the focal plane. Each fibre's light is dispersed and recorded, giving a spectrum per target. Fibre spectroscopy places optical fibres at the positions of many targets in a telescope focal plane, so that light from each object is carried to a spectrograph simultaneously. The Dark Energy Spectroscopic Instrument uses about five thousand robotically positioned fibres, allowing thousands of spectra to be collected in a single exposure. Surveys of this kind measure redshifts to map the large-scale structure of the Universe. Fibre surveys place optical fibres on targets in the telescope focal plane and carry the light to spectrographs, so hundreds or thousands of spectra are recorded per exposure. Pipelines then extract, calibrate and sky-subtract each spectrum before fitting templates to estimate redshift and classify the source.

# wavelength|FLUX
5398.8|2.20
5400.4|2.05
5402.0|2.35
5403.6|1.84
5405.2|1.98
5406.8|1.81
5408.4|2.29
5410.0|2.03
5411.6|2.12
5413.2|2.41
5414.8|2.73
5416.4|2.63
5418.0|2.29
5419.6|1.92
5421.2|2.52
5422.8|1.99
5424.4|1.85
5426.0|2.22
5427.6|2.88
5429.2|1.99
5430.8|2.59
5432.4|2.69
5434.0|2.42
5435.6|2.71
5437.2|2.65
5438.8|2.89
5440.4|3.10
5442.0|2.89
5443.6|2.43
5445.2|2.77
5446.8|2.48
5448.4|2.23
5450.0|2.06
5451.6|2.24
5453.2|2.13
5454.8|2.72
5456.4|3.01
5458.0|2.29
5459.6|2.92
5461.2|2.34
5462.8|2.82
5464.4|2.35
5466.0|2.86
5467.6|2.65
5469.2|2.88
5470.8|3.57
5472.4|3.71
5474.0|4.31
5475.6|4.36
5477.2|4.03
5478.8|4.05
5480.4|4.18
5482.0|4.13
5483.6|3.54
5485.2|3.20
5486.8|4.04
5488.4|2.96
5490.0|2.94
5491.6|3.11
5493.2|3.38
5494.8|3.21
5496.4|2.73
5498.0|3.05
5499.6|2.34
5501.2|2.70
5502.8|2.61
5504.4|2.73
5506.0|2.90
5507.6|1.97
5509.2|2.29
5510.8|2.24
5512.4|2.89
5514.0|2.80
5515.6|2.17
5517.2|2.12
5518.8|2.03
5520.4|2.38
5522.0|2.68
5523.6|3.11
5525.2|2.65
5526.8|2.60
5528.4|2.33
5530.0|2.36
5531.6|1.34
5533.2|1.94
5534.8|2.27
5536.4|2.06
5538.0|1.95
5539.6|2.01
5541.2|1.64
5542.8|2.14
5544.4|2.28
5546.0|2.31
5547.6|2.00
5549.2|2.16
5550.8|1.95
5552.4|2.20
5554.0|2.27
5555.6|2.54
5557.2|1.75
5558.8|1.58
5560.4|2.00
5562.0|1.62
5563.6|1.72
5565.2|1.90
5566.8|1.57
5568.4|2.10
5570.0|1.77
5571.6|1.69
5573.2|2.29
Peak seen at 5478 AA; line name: C III]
